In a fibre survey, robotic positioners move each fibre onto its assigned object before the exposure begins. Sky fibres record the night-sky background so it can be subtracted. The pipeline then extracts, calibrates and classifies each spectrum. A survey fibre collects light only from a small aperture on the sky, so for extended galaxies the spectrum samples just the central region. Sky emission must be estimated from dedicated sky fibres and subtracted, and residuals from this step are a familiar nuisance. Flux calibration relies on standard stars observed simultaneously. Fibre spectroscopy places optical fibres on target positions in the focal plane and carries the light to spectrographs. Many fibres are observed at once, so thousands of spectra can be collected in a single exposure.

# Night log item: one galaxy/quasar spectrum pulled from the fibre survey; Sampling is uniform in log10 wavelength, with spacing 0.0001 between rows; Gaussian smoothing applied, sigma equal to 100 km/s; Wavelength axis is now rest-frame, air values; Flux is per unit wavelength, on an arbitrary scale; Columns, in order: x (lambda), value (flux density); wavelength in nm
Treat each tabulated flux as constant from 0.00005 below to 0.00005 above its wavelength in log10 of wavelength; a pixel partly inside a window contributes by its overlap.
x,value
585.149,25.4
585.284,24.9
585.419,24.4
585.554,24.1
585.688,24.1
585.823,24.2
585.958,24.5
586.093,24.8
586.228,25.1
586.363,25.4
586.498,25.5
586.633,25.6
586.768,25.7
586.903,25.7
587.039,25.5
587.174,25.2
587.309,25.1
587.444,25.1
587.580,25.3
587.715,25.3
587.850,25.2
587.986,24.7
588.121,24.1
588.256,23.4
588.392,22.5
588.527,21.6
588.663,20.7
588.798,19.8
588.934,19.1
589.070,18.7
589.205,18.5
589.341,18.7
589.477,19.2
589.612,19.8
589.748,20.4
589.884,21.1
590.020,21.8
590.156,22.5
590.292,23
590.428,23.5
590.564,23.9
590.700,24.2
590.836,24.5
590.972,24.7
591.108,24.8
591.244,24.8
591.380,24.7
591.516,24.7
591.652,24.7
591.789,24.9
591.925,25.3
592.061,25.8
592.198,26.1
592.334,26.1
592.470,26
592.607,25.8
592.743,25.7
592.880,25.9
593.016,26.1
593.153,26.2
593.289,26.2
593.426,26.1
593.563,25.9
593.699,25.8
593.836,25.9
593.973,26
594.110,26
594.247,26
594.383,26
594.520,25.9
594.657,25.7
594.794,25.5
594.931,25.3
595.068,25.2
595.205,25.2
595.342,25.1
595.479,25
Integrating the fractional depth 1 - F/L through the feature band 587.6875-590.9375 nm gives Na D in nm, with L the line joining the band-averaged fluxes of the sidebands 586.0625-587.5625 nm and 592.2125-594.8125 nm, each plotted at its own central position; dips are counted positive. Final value 0.46 nm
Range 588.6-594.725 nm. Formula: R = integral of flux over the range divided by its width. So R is 23.9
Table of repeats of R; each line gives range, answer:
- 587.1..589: 23.4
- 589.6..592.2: 23.8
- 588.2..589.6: 20.2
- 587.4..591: 22.2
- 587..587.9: 25.3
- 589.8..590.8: 22.9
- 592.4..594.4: 26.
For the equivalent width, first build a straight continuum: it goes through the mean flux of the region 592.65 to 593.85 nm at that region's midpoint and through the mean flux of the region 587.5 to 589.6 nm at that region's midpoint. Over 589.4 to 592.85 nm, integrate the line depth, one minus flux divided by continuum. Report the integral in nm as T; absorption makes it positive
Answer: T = 0.03 nm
